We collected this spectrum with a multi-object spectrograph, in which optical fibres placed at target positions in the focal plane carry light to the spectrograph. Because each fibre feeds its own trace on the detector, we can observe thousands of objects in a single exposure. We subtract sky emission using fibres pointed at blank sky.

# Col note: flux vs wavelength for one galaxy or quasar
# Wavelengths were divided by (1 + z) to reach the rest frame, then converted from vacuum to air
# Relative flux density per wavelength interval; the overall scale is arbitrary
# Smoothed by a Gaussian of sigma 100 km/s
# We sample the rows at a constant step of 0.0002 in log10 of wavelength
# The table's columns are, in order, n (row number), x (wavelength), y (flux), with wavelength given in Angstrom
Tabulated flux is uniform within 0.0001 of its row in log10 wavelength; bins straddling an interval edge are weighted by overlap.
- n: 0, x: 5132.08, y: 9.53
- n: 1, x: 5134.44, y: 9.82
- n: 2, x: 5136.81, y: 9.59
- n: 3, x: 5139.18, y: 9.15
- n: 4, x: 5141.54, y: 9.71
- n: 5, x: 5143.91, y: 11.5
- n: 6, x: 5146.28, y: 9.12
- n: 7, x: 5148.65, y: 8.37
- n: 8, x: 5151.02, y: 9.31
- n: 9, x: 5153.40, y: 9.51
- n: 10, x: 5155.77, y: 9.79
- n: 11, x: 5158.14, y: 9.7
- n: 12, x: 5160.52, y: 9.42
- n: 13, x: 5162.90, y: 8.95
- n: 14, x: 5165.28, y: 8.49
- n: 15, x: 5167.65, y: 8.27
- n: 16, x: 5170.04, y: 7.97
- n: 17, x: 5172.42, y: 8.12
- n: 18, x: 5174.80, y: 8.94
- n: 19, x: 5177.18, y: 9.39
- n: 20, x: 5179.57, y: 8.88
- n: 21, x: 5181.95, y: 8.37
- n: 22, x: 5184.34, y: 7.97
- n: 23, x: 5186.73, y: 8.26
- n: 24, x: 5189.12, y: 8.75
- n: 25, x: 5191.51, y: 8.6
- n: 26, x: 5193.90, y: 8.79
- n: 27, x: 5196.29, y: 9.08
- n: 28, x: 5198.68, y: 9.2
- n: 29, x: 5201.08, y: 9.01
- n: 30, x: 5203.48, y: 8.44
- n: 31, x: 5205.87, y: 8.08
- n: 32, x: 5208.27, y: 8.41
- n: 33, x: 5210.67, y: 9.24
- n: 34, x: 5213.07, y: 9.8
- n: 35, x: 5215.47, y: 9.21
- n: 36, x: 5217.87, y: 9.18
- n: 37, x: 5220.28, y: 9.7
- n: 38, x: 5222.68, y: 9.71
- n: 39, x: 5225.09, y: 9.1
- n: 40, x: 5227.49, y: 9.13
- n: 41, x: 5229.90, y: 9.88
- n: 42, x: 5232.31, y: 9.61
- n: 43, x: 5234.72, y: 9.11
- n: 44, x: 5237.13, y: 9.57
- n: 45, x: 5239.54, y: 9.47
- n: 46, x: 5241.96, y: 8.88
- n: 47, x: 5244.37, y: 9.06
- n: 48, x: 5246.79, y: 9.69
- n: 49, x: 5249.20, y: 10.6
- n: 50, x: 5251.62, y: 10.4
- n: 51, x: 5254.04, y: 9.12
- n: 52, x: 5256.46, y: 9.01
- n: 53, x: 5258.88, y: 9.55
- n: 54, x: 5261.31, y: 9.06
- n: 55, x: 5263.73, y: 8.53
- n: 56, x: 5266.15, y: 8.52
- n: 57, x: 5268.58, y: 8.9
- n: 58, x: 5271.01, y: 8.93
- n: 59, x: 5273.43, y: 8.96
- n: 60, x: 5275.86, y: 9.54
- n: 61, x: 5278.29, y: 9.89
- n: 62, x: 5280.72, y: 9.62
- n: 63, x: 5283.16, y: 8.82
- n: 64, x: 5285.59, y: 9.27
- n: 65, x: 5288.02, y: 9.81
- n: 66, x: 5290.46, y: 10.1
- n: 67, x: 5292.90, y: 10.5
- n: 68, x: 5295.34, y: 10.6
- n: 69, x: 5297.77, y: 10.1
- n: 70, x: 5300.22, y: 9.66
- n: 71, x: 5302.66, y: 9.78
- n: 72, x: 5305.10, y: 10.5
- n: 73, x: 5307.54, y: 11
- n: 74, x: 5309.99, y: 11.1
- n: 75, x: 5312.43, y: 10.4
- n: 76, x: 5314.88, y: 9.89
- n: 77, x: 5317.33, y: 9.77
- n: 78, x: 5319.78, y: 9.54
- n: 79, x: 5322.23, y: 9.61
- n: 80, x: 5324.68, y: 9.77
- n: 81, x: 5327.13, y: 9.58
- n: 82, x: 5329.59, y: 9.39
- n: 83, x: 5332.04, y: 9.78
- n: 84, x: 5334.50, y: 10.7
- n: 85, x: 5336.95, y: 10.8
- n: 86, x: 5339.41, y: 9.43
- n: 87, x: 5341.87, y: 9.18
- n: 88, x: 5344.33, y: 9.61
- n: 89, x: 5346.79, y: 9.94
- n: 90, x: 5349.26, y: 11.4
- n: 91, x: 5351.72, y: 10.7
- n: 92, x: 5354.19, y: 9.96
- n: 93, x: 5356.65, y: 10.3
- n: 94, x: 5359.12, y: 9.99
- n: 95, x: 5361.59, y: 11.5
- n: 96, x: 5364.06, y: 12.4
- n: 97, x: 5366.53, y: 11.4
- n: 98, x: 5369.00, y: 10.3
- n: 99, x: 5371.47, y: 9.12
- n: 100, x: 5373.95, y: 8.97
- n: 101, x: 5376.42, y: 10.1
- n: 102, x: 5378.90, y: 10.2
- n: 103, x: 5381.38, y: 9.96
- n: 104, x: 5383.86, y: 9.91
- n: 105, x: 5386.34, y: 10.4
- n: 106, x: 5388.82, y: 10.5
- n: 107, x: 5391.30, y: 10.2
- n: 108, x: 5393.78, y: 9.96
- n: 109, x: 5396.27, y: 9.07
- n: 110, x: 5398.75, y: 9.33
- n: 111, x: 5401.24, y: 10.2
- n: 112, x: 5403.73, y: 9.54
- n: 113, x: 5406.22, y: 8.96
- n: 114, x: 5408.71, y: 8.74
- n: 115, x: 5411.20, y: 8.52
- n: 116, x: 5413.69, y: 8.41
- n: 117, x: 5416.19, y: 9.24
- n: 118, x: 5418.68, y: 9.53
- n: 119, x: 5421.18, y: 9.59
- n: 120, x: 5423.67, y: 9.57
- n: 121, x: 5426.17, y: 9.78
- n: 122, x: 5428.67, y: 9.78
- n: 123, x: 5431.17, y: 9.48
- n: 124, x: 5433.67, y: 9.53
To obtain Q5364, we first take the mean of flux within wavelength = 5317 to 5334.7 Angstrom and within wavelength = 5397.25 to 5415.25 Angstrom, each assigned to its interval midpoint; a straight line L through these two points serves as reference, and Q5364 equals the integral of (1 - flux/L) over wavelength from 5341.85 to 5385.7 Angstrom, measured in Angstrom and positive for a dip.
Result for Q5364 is -4.1 Angstrom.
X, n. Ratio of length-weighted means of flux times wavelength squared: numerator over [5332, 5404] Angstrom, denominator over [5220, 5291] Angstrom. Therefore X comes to 1.1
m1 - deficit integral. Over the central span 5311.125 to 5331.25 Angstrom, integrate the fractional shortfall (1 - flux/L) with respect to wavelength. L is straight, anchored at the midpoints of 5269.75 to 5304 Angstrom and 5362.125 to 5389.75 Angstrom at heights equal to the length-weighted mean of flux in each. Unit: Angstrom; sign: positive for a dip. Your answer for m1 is 0.4 Angstrom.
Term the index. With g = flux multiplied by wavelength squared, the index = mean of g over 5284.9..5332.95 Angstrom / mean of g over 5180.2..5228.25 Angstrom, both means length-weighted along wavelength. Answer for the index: 1.17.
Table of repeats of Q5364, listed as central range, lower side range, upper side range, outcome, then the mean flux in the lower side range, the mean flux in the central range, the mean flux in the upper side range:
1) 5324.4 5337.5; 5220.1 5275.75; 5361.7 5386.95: 0.0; 9.32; 9.98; 10.3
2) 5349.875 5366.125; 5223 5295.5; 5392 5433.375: -2.5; 9.43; 10.9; 9.37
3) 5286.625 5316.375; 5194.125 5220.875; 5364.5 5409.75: -2.6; 9.01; 10.3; 9.87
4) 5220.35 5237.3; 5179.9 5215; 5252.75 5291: -1.0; 8.73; 9.46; 9.21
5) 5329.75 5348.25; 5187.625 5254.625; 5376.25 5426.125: -0.9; 9.24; 9.91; 9.59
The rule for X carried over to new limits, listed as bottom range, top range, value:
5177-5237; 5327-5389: 1.20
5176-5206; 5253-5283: 1.08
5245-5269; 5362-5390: 1.16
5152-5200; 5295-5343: 1.20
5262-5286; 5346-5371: 1.22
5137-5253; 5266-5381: 1.15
